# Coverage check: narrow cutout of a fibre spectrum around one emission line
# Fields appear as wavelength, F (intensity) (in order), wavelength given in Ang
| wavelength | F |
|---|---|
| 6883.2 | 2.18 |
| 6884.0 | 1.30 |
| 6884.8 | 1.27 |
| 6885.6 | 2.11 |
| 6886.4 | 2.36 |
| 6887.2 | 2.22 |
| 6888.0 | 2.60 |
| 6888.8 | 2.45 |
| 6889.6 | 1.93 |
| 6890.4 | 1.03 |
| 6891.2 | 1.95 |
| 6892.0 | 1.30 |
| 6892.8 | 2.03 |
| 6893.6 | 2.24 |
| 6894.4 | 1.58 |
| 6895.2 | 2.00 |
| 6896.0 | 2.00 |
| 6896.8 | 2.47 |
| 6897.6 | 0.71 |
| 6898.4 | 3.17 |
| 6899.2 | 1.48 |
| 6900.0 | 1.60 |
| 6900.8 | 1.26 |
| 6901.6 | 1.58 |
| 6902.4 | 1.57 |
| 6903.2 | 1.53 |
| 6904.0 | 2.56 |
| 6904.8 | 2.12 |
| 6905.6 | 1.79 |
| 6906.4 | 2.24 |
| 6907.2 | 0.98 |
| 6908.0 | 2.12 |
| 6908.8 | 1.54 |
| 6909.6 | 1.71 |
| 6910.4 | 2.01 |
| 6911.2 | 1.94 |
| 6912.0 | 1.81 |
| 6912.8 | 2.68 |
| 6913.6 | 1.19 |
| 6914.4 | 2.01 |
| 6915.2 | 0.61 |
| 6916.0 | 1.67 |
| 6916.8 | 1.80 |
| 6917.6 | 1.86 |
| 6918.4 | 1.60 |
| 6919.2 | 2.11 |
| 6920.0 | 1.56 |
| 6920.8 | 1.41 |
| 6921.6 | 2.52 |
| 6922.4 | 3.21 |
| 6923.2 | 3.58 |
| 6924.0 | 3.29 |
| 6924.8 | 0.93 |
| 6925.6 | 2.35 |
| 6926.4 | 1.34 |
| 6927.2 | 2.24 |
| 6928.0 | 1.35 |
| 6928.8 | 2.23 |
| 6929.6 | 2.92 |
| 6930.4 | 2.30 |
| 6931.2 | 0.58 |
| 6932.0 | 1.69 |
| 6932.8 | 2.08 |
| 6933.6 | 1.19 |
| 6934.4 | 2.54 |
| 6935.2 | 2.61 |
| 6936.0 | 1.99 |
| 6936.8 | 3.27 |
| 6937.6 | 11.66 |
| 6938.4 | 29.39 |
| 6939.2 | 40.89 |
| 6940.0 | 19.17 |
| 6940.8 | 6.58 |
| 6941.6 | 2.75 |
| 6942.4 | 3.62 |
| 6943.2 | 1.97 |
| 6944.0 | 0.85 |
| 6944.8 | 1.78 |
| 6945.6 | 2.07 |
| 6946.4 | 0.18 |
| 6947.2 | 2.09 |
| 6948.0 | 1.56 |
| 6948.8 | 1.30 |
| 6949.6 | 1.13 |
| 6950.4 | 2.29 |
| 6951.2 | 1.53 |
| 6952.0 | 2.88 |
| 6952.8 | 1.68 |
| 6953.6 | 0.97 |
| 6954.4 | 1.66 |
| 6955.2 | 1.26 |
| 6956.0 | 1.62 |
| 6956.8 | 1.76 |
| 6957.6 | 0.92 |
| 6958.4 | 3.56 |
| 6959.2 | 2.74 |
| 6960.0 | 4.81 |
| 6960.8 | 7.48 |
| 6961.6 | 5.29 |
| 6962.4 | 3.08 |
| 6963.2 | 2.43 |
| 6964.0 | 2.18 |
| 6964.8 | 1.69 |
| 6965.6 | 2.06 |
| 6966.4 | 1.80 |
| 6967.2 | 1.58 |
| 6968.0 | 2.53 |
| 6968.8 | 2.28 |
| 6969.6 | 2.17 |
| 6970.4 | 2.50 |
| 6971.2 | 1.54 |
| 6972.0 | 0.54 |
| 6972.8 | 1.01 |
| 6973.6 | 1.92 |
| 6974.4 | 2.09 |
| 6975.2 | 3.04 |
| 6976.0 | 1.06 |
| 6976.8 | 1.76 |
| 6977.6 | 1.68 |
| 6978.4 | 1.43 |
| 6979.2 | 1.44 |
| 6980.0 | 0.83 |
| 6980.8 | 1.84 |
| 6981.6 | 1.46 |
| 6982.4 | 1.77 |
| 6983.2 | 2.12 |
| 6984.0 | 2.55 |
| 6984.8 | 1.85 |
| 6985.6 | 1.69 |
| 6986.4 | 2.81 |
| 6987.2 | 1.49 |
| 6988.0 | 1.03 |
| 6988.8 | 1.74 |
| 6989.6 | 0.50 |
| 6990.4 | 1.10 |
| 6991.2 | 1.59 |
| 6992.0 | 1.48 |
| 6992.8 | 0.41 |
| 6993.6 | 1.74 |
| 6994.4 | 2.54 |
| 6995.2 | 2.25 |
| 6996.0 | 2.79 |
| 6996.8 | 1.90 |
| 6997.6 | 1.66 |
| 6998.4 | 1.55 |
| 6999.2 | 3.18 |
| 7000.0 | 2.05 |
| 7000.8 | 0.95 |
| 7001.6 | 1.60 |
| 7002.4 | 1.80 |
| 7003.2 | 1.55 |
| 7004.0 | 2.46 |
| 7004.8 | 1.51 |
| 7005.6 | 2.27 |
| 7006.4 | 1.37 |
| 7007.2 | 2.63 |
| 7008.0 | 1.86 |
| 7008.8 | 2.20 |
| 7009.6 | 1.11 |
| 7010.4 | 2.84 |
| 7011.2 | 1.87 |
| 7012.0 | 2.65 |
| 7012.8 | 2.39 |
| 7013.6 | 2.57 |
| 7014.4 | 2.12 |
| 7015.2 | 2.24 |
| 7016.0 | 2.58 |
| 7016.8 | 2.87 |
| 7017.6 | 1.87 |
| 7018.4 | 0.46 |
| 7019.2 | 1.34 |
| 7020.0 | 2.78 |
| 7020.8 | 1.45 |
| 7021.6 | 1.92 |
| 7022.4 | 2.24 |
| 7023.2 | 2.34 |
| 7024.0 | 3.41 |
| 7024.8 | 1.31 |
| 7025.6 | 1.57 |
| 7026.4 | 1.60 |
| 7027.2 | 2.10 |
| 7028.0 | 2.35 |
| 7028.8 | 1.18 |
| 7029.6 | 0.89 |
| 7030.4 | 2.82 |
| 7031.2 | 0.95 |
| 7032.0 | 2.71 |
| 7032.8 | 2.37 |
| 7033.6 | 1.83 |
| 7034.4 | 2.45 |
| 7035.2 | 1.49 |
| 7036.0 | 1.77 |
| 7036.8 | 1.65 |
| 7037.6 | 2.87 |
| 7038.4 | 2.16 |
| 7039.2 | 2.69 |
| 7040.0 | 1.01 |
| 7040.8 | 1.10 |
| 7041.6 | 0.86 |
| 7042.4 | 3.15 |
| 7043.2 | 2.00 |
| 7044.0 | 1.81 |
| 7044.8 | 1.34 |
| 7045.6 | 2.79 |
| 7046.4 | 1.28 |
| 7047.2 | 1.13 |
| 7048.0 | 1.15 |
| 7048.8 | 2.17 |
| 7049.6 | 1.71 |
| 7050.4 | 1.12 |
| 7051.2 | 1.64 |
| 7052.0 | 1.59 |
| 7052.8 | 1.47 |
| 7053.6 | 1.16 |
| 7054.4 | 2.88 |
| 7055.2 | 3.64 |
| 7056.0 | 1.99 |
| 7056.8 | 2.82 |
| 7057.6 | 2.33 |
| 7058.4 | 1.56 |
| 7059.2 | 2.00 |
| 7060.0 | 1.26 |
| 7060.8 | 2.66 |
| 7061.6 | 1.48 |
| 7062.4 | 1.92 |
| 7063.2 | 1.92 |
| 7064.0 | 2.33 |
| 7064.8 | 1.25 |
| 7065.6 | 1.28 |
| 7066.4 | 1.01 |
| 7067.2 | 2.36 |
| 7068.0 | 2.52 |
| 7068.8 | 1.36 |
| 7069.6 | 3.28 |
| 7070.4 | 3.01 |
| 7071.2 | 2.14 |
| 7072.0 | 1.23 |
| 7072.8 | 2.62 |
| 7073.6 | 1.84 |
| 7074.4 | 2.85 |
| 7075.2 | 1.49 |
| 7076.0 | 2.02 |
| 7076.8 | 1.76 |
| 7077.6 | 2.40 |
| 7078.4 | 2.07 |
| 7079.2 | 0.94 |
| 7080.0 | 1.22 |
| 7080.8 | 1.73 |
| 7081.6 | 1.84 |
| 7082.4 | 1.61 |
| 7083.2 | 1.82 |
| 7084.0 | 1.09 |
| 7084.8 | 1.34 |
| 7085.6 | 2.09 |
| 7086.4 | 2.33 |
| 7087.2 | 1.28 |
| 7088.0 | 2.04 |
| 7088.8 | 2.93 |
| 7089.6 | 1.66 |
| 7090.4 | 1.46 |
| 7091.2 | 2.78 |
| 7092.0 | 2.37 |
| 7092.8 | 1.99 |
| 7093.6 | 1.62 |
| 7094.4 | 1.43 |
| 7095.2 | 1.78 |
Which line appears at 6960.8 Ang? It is [N II] 6583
